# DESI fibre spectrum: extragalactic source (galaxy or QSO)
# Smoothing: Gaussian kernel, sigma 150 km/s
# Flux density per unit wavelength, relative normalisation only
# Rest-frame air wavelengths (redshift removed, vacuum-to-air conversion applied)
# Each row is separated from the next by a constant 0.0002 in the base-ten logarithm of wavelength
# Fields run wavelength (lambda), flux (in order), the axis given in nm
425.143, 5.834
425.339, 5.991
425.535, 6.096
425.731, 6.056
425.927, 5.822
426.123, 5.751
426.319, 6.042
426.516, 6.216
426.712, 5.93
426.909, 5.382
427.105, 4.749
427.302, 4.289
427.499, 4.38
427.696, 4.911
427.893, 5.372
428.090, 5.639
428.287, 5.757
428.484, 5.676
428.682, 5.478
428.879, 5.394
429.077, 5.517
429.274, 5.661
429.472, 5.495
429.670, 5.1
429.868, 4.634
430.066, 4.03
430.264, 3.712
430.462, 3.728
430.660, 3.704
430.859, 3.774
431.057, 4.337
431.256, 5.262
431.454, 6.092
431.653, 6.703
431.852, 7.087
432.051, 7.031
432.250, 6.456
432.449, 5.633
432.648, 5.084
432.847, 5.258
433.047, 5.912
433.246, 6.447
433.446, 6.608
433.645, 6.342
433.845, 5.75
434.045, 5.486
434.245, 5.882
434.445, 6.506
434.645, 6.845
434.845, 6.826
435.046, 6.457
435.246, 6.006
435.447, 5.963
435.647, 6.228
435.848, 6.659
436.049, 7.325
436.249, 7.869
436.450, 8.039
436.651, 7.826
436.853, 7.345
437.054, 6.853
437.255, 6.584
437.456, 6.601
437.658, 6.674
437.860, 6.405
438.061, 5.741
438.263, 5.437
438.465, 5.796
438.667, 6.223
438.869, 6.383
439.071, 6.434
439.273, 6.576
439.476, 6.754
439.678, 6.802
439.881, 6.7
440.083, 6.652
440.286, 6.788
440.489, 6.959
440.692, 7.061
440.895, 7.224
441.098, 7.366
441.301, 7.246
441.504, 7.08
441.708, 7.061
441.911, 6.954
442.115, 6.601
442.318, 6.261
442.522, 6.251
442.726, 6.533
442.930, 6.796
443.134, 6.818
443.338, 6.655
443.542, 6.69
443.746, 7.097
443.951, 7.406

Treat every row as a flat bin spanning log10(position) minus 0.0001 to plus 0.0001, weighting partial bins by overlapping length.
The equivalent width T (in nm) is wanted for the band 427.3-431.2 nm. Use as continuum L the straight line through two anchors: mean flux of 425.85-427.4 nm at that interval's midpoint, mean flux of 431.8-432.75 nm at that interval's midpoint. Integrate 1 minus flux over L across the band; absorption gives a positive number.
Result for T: 0.66 nm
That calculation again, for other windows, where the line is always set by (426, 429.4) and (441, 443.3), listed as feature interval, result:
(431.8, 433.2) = -0.04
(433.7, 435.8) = -0.04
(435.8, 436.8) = -0.21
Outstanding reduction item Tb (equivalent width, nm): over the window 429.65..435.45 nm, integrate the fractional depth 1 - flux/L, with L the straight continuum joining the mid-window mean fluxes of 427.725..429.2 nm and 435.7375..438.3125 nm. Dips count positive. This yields 0.54 nm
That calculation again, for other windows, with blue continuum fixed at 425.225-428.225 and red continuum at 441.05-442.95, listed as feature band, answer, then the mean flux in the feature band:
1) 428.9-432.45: 0.39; 5.21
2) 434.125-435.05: -0.05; 6.48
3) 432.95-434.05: -0.01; 6.14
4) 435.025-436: -0.01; 6.3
